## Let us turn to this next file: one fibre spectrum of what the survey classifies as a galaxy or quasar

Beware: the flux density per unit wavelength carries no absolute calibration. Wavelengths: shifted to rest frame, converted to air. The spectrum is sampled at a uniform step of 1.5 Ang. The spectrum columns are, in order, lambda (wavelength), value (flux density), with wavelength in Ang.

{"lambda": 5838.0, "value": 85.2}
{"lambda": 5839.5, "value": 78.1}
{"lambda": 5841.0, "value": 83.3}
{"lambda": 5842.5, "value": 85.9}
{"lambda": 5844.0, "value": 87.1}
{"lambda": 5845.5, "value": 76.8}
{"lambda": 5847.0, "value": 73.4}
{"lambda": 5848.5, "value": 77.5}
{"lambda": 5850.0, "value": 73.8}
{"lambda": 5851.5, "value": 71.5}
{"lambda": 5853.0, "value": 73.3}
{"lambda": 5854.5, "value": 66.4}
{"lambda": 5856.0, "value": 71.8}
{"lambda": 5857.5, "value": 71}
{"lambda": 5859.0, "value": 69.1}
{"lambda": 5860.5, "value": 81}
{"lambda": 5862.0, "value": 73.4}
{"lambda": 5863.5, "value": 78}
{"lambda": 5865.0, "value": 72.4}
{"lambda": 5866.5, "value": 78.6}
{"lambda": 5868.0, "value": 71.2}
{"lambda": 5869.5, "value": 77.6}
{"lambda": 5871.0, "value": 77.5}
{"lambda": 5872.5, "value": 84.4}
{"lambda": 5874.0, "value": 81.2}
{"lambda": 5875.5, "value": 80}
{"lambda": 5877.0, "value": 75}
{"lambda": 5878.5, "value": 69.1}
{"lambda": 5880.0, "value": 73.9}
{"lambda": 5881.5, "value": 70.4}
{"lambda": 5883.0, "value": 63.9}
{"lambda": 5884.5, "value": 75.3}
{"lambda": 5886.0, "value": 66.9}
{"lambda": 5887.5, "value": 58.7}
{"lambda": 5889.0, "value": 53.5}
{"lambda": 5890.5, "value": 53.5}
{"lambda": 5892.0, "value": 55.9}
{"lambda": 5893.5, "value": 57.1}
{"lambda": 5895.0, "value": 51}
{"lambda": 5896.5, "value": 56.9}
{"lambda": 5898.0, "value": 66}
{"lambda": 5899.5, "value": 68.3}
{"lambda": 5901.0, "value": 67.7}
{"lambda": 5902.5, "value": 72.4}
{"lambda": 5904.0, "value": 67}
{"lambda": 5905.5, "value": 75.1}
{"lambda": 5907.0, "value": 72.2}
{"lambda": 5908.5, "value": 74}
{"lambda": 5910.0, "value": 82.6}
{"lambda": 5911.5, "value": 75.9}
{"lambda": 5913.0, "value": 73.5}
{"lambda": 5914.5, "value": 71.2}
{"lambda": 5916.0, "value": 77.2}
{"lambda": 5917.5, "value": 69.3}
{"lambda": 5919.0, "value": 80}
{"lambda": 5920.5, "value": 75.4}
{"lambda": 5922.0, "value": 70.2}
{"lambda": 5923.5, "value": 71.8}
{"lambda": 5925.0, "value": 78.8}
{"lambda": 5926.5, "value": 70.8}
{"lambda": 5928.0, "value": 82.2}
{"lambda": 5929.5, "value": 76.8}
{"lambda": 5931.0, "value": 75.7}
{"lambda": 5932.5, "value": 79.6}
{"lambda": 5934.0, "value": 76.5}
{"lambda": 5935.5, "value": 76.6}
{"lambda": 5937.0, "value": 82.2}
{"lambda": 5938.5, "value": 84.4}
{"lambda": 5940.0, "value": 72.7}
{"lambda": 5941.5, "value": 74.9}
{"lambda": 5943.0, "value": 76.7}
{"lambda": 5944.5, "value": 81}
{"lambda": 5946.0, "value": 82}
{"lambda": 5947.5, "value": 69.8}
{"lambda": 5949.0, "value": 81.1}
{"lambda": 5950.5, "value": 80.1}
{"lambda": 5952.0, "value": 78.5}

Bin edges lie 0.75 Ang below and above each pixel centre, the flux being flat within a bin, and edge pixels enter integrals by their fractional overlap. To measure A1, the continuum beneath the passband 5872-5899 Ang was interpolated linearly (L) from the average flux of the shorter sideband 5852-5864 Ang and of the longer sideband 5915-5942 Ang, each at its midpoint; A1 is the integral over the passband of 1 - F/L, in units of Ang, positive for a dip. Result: 2.94 Ang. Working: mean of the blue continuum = 72.9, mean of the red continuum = 76.4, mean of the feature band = 66.1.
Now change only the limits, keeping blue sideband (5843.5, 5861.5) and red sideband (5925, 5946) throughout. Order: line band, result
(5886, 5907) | 3.8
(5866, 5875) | -0.4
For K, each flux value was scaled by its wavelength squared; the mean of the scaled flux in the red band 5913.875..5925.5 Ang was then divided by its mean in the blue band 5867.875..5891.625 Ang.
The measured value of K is 1.07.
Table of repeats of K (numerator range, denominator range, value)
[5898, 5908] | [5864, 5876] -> 0.91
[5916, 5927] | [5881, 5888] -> 1.12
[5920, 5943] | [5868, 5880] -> 1.01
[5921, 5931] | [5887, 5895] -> 1.38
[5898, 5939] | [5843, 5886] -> 1.02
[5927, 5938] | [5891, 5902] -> 1.31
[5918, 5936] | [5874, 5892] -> 1.15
